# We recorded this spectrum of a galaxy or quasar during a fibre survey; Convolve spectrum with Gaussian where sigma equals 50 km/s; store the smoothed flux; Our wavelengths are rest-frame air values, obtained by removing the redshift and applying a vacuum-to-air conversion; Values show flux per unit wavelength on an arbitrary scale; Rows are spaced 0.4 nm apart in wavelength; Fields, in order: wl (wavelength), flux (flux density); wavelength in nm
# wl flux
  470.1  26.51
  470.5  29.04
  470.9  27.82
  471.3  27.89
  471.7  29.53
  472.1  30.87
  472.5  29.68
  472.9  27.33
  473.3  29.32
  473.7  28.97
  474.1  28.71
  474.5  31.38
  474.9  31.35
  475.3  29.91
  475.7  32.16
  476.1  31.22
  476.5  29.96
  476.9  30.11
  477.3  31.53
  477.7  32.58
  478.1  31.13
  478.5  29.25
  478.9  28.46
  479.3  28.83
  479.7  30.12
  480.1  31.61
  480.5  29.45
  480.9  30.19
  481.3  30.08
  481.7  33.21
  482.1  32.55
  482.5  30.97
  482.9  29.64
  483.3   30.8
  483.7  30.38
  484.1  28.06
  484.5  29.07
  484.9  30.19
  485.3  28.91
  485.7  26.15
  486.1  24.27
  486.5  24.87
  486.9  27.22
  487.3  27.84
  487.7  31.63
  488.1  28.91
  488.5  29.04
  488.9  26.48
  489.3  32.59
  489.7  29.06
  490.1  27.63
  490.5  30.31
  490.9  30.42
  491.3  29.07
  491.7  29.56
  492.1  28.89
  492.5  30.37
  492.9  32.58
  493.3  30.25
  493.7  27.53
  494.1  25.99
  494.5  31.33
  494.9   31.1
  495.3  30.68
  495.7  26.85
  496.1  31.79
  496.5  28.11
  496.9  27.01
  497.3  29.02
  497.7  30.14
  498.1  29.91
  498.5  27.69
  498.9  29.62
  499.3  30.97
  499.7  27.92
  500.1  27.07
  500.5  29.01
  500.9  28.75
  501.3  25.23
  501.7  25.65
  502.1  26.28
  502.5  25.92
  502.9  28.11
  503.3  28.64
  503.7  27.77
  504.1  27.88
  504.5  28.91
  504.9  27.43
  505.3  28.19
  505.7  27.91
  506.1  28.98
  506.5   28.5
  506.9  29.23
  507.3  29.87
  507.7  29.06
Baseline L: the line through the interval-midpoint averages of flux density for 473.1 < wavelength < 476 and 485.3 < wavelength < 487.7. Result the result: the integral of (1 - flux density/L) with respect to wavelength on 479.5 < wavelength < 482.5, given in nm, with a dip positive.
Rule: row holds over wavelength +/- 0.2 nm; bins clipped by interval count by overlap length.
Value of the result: -0.28 nm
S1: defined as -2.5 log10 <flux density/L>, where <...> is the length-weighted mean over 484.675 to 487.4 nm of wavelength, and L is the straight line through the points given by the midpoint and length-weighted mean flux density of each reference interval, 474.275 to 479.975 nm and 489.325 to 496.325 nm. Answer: 0.11 mag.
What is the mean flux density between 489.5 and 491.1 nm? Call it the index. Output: 29.4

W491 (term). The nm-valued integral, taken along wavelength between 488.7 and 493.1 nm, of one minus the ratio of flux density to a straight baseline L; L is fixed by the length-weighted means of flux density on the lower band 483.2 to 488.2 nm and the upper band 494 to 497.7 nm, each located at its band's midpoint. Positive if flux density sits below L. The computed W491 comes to -0.15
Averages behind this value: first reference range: 28.3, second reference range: 29.2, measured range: 29.7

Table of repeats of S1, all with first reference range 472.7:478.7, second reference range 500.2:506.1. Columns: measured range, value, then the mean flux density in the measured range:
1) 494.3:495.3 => -0.10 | 31.1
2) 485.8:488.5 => 0.06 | 27.5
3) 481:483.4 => -0.05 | 31.2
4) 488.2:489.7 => -0.01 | 29.3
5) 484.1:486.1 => 0.05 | 28.1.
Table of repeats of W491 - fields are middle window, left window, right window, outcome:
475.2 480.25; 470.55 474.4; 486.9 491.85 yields -0.254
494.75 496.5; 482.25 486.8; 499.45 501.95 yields -0.136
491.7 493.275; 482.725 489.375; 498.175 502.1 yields -0.121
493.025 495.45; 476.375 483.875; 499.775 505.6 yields -0.076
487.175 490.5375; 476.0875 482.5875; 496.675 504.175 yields 0.023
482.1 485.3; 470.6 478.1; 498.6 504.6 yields -0.077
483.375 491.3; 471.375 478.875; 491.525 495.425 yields 0.347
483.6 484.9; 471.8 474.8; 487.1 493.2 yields 0.016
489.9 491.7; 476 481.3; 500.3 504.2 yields -0.038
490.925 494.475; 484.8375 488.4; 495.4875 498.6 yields -0.132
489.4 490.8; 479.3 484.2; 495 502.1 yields 0.009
